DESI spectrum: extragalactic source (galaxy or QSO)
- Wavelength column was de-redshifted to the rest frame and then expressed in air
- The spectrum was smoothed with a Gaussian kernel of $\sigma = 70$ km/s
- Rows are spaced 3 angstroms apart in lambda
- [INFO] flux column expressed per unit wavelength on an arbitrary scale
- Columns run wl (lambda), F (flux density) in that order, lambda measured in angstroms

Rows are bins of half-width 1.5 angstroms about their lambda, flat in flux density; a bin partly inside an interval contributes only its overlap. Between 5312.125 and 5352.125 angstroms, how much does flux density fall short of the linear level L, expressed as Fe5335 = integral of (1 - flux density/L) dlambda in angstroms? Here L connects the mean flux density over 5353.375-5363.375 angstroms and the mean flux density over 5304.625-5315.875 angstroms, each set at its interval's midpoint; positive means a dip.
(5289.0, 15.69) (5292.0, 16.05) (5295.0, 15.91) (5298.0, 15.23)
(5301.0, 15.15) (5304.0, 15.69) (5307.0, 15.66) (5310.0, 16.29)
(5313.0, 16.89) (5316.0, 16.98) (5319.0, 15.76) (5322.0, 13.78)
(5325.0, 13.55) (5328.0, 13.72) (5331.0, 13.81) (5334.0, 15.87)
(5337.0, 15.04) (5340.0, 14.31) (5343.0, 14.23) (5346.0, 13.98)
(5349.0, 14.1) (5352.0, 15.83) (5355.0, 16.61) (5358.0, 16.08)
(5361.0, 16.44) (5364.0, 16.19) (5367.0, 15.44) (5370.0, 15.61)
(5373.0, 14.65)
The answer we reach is 3.8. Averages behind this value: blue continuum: 16.3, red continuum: 16.4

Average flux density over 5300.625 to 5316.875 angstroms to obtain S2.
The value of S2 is 16.1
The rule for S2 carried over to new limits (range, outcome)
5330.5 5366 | 15.3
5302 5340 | 15.2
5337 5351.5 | 14.4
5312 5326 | 15.4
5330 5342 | 14.8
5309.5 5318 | 16.7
